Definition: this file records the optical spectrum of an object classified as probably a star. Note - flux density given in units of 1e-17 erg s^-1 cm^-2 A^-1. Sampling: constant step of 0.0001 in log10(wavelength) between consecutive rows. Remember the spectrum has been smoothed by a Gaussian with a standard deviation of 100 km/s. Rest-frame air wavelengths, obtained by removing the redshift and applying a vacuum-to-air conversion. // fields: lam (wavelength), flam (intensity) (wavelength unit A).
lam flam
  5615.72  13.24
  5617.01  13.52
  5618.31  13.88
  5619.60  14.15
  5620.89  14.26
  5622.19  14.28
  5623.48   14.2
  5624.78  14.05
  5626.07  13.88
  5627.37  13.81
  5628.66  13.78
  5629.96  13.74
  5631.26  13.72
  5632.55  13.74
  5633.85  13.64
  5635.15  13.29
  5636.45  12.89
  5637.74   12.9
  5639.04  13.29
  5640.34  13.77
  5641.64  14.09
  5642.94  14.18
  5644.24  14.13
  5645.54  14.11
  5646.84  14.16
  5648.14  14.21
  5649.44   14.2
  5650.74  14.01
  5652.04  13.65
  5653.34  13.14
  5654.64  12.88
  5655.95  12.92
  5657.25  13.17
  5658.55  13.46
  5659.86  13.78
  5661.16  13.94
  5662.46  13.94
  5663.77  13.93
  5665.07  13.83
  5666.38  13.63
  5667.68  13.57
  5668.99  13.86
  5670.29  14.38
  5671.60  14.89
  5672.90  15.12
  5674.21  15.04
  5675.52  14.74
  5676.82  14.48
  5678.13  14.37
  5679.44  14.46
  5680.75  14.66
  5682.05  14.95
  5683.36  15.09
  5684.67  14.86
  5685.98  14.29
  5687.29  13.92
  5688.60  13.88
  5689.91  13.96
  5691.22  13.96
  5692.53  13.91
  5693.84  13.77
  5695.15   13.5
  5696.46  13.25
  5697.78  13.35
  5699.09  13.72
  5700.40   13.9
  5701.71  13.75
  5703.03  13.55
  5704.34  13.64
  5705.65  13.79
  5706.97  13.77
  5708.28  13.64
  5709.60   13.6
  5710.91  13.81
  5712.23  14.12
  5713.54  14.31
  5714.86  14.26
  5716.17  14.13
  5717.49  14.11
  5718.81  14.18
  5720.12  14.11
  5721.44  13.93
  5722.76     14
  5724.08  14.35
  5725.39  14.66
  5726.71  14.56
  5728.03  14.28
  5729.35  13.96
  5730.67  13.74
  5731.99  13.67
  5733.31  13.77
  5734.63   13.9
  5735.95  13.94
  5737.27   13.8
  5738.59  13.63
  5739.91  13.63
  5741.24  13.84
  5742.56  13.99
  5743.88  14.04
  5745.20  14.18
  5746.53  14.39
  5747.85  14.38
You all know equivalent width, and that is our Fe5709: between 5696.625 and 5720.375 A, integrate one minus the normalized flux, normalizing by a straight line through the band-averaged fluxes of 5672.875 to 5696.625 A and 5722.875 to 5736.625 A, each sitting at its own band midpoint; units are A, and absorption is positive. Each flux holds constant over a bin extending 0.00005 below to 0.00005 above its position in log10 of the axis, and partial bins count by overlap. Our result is 0.6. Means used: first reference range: 14.3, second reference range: 14.1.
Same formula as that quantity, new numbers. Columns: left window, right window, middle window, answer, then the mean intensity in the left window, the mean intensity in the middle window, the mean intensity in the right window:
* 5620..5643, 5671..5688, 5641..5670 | 0.9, 13.7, 13.8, 14.7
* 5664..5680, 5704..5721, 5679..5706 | 0.3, 14.4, 14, 14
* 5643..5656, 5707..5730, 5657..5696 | -0.7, 13.8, 14.2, 14.1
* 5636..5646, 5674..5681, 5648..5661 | 0.4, 13.7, 13.5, 14.6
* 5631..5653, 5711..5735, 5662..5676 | -0.4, 13.8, 14.3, 14.1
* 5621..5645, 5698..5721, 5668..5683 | -0.8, 13.8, 14.6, 13.9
